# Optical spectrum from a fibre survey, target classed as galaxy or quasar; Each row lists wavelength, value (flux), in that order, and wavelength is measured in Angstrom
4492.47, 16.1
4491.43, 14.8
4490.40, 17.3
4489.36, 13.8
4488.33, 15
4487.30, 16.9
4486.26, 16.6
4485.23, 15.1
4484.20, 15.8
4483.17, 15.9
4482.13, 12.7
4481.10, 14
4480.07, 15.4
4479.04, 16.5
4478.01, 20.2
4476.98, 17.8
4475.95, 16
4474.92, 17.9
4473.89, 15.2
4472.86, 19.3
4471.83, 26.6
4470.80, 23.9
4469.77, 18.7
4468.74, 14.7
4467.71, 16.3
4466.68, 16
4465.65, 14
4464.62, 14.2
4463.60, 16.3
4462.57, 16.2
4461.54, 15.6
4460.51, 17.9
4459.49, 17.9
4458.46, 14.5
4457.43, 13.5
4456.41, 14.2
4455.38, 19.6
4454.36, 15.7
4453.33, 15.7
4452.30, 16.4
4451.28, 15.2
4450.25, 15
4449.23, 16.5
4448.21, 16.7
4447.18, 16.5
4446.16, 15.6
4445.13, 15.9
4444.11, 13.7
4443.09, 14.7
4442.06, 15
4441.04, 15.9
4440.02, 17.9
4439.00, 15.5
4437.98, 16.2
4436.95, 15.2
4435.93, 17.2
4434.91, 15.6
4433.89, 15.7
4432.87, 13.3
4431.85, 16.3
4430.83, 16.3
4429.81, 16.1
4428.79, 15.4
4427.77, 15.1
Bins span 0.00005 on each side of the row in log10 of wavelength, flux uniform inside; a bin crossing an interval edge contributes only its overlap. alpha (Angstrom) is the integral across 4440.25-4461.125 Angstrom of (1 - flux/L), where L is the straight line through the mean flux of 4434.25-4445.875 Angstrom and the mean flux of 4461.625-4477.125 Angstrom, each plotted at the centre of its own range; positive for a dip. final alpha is 0.7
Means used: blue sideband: 15.7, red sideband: 17.5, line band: 15.8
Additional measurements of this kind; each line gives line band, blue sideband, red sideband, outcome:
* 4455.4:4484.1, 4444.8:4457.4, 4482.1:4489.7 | -1.97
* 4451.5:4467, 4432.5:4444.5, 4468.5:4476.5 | 1.67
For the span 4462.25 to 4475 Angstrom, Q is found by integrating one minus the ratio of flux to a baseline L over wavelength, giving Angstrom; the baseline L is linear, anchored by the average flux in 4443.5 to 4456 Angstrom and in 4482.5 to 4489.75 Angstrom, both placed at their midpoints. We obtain -1.5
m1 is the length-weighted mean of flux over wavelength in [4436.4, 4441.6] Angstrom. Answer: 16.1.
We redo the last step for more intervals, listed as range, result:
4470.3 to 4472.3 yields 25.2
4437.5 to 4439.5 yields 15.9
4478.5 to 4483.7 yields 14.9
